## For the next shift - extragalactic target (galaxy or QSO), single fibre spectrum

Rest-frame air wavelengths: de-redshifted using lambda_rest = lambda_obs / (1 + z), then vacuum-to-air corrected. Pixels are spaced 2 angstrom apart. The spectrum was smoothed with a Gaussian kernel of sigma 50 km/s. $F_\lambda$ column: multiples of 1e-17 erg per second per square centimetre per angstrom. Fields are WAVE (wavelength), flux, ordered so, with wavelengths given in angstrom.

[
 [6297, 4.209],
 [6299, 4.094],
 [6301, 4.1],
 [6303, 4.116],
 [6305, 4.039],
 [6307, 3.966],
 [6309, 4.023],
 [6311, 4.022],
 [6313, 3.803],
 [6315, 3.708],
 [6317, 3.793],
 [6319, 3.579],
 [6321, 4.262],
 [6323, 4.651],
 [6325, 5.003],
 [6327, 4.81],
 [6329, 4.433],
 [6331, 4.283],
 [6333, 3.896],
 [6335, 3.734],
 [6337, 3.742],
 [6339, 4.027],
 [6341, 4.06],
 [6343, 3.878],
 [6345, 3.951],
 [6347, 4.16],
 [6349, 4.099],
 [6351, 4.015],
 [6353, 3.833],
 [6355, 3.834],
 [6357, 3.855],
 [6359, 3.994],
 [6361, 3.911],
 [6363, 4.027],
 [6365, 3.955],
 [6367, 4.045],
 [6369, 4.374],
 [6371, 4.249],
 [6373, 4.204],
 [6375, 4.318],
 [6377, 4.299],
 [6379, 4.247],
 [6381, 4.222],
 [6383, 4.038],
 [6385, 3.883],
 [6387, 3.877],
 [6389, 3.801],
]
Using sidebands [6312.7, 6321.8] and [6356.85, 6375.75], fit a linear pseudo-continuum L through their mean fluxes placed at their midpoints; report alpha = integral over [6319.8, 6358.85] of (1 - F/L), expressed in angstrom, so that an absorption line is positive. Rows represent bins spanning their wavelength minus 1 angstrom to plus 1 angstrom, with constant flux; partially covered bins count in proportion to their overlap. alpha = -1.8 angstrom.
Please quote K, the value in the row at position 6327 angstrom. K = 4.81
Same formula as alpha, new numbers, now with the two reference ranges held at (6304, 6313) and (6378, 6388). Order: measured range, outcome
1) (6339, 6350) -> -0.03 angstrom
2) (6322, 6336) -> -1.38 angstrom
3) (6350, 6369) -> 0.33 angstrom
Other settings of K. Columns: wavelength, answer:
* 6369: 4.374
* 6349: 4.099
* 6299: 4.094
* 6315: 3.708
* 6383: 4.038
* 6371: 4.249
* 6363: 4.027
